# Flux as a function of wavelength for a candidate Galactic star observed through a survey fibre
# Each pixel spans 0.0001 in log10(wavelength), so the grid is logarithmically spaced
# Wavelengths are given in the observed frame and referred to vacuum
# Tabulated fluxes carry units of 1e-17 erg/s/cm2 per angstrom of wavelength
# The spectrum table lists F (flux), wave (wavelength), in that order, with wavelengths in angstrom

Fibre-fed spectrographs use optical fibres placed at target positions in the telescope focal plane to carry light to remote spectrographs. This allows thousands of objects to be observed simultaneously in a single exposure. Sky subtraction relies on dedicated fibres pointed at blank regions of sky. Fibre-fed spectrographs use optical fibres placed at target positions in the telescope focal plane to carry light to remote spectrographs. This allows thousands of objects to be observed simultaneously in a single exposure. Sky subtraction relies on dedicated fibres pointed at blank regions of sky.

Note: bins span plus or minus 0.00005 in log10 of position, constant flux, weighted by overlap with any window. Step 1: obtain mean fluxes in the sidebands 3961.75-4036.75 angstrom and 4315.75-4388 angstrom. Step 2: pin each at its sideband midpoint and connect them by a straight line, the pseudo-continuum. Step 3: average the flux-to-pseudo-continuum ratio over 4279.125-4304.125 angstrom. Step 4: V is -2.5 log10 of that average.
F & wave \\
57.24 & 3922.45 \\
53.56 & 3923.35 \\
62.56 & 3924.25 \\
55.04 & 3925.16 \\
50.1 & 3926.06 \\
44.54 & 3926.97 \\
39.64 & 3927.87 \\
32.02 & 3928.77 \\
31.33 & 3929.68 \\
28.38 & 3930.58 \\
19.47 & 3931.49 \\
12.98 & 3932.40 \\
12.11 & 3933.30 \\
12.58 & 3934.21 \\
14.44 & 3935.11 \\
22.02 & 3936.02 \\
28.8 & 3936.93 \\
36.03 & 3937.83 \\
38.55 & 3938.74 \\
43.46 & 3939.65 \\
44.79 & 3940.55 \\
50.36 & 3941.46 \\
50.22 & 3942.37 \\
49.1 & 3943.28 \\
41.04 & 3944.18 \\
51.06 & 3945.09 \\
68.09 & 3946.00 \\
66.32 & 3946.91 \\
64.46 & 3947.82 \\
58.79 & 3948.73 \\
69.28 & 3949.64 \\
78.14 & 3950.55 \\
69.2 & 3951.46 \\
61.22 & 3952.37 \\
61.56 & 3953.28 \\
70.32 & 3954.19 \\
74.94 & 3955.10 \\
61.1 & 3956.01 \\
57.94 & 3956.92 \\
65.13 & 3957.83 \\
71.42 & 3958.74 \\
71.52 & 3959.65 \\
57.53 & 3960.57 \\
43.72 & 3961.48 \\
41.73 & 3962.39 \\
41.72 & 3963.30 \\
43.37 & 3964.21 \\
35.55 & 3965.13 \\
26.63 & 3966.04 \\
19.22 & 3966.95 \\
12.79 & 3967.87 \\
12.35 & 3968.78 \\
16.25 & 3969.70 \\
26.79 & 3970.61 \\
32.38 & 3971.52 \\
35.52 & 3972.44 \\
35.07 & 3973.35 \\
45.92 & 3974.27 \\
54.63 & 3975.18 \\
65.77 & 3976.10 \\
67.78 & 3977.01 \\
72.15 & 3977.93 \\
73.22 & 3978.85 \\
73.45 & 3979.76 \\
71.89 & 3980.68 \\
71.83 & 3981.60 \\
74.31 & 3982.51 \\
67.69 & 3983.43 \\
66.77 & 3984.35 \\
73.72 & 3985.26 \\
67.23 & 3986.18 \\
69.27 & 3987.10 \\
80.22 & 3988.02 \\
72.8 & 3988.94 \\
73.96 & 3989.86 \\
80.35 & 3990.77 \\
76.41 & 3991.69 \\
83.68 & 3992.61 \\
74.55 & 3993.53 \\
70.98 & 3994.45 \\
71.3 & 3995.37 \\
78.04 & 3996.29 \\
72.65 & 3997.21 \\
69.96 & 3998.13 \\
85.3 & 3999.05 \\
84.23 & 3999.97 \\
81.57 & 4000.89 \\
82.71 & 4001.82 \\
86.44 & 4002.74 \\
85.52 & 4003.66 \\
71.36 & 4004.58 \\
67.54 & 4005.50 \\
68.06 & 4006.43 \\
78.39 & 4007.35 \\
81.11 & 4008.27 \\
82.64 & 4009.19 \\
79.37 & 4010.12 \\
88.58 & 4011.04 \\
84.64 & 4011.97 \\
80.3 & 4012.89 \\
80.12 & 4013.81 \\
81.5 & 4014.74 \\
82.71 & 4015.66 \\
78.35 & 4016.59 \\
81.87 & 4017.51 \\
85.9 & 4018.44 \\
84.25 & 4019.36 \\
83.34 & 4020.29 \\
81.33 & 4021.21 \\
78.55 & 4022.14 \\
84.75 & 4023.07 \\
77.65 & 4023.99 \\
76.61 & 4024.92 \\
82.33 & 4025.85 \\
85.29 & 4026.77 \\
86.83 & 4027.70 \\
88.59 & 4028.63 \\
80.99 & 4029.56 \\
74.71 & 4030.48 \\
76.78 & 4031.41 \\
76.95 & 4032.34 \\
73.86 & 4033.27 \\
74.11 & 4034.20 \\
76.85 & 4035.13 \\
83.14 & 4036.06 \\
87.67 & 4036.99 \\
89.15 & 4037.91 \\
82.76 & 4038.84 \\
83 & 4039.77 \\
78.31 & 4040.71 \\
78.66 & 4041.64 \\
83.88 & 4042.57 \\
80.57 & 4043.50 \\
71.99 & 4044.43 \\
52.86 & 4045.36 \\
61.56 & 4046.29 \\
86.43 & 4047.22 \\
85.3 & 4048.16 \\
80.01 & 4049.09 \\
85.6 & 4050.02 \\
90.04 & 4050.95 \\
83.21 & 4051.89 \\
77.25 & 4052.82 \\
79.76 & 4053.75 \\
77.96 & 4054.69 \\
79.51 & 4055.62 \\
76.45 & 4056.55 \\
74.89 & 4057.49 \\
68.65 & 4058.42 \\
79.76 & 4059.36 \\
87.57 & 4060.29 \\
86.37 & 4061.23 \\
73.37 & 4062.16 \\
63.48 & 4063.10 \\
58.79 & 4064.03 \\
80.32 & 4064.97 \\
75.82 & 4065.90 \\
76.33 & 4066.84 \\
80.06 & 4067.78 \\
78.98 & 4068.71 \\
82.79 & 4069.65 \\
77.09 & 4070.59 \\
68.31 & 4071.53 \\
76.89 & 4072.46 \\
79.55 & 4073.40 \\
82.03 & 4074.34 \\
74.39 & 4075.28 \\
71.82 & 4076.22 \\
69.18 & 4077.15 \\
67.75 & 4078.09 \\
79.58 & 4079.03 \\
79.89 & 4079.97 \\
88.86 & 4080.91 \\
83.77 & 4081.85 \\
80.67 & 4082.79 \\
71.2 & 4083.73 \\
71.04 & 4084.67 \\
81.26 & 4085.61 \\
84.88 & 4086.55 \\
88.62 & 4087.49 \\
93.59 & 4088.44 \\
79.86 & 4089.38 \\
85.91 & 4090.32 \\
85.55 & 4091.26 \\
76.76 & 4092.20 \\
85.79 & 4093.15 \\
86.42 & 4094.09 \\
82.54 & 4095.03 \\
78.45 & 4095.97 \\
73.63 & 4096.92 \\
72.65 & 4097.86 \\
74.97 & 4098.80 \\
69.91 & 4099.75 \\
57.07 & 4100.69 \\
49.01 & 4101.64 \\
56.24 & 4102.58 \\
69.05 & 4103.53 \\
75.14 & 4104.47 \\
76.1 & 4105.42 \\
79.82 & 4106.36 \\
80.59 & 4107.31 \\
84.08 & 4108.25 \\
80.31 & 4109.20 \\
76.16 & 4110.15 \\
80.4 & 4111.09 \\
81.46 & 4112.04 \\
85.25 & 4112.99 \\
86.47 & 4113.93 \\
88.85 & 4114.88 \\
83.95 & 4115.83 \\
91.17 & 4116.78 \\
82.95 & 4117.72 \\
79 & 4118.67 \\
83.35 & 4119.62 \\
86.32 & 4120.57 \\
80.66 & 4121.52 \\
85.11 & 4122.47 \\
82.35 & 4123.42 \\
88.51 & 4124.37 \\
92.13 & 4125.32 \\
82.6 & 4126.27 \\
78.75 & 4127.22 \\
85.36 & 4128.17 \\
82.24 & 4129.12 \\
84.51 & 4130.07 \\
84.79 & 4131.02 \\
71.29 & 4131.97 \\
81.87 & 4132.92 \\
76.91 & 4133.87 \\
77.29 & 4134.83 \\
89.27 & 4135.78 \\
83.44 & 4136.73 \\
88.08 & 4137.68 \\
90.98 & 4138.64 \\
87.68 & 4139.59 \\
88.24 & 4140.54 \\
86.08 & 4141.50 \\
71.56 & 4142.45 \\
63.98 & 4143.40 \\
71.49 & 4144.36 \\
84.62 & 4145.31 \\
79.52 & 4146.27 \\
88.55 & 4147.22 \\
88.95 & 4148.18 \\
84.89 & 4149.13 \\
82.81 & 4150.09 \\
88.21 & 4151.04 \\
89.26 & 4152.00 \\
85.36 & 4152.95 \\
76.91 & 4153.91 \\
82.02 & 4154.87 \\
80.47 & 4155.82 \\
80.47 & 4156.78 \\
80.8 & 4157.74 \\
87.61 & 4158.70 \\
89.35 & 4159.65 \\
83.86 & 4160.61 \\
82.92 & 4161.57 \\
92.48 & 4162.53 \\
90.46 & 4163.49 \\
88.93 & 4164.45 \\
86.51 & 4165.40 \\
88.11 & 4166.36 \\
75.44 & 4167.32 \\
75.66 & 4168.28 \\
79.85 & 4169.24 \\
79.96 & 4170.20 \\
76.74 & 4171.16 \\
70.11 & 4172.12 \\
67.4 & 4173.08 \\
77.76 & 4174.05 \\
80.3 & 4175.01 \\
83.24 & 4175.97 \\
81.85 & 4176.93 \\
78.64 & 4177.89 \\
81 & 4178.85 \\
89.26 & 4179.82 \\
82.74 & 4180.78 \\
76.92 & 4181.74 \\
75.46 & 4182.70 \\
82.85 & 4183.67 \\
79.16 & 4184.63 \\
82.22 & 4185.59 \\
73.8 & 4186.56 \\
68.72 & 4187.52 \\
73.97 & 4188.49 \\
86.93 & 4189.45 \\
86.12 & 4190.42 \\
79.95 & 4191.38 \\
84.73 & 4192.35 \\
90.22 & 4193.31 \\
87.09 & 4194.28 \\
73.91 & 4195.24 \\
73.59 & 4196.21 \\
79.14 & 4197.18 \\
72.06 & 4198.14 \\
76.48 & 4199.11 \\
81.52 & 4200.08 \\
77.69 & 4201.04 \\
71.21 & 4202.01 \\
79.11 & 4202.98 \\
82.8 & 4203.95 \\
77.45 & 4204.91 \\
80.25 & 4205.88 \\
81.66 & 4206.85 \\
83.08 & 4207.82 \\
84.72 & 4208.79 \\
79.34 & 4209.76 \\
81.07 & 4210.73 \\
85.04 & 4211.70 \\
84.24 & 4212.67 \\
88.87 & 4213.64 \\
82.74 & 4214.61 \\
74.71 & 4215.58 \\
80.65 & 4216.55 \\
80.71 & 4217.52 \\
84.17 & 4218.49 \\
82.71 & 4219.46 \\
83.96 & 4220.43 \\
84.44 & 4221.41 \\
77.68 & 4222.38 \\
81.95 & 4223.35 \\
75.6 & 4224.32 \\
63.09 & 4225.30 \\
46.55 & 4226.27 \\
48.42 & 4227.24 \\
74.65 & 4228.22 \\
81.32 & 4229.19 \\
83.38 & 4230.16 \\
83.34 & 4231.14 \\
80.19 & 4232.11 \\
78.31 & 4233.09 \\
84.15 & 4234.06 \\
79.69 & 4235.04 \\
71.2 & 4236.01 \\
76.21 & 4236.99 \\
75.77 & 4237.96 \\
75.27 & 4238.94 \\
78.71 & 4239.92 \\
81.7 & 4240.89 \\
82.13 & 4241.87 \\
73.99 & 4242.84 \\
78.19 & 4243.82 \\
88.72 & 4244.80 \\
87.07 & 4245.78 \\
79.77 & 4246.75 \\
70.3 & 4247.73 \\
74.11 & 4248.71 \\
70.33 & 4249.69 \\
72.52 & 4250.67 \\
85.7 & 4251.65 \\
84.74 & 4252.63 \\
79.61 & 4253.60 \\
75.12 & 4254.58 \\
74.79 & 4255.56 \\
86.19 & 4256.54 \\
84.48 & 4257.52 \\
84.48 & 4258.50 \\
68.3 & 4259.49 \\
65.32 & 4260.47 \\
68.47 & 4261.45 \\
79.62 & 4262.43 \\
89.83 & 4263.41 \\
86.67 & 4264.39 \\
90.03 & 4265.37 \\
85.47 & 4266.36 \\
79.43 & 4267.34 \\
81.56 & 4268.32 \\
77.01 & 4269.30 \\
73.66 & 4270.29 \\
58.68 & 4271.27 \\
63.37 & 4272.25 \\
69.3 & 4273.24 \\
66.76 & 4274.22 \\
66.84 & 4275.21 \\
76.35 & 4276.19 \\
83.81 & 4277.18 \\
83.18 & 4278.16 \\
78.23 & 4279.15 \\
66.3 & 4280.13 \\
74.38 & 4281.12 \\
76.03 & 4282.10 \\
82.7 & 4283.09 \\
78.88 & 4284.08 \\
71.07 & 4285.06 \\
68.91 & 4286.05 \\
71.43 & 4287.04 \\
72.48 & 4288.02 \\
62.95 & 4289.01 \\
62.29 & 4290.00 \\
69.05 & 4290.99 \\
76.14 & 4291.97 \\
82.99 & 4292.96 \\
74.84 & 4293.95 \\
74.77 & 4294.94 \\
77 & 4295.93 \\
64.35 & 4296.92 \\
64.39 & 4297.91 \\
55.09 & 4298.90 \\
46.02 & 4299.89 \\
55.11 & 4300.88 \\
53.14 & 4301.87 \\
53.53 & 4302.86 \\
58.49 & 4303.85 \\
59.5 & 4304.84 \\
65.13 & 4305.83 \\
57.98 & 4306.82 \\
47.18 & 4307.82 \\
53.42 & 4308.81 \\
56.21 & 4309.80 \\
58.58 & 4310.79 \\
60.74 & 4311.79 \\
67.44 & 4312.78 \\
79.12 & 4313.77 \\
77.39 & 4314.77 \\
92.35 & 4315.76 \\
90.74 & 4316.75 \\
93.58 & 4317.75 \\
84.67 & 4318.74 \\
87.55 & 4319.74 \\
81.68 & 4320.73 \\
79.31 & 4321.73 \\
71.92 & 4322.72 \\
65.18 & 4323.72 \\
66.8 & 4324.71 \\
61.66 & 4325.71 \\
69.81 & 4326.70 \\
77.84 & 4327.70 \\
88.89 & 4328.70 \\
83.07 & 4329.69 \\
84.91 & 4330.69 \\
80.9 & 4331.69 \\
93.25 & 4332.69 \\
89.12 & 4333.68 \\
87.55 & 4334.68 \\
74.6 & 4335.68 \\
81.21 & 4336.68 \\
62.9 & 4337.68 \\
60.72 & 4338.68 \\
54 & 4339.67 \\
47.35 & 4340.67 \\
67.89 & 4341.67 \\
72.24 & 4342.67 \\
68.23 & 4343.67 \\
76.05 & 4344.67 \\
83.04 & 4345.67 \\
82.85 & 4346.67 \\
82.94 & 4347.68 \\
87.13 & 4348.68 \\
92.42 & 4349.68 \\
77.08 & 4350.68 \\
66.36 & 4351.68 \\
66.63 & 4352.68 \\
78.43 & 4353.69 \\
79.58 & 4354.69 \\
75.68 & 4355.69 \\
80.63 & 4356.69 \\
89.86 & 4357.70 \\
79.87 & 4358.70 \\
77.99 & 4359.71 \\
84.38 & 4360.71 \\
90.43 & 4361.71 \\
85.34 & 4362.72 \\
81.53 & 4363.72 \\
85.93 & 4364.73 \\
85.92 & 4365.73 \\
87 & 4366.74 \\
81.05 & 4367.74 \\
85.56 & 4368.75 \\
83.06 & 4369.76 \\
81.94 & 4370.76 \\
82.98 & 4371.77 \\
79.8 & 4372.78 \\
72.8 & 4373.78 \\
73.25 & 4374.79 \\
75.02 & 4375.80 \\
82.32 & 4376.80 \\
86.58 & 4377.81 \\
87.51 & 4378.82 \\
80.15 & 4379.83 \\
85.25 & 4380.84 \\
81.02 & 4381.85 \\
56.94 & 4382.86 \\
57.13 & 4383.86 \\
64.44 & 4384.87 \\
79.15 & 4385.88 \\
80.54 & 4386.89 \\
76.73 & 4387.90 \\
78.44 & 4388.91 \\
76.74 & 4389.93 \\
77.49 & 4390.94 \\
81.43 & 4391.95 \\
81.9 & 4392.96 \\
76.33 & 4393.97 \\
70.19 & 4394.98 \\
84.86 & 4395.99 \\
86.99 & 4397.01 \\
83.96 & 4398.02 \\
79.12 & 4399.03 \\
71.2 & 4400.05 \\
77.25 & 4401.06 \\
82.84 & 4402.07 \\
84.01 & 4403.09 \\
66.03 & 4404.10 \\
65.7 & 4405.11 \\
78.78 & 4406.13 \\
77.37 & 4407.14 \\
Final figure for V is 0.13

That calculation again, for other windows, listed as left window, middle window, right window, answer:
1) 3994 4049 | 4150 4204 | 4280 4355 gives -0.07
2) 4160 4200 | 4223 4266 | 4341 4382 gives 0.04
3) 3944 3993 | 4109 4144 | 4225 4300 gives -0.23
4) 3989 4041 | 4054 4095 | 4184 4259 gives 0.02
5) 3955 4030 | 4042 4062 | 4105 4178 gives -0.07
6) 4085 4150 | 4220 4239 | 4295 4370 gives 0.03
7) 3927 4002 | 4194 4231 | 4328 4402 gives -0.13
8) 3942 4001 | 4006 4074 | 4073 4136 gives -0.13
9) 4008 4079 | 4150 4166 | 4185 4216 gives -0.07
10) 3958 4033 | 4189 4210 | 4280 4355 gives -0.14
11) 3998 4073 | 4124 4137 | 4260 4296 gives -0.07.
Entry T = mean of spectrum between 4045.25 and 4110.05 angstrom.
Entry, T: 77.1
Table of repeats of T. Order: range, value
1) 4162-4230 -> 79.3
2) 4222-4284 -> 76.5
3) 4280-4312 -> 65.2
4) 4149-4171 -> 83.9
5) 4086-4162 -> 81.3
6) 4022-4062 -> 79.7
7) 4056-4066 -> 75.1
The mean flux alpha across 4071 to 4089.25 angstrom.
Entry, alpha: 78.6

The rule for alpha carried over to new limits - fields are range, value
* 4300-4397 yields 75.6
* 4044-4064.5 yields 76.4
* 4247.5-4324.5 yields 72.5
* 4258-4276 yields 75.3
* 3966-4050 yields 72.3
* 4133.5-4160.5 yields 83.1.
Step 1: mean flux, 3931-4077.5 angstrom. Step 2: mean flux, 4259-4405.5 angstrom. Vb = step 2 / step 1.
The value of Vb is 1.1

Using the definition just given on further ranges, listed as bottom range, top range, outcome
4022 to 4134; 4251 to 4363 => 0.94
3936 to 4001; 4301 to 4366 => 1.28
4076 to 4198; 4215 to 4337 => 0.92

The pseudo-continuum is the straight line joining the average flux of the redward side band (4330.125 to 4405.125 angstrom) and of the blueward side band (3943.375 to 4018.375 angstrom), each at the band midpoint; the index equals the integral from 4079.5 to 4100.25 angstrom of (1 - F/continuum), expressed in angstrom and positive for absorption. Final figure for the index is -3.6 angstrom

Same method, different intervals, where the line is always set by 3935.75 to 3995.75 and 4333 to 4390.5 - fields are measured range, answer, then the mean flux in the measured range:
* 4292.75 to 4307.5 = 2.4 angstrom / 62.2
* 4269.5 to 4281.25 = 0.2 angstrom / 71.7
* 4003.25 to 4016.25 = -4.6 angstrom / 79.4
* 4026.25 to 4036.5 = -3.4 angstrom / 79.8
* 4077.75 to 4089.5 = -3.4 angstrom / 81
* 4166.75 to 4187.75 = -3.3 angstrom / 78.3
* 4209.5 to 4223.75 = -2.5 angstrom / 82.2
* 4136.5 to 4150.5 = -3.6 angstrom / 82.7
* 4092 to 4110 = -3.0 angstrom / 74.1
